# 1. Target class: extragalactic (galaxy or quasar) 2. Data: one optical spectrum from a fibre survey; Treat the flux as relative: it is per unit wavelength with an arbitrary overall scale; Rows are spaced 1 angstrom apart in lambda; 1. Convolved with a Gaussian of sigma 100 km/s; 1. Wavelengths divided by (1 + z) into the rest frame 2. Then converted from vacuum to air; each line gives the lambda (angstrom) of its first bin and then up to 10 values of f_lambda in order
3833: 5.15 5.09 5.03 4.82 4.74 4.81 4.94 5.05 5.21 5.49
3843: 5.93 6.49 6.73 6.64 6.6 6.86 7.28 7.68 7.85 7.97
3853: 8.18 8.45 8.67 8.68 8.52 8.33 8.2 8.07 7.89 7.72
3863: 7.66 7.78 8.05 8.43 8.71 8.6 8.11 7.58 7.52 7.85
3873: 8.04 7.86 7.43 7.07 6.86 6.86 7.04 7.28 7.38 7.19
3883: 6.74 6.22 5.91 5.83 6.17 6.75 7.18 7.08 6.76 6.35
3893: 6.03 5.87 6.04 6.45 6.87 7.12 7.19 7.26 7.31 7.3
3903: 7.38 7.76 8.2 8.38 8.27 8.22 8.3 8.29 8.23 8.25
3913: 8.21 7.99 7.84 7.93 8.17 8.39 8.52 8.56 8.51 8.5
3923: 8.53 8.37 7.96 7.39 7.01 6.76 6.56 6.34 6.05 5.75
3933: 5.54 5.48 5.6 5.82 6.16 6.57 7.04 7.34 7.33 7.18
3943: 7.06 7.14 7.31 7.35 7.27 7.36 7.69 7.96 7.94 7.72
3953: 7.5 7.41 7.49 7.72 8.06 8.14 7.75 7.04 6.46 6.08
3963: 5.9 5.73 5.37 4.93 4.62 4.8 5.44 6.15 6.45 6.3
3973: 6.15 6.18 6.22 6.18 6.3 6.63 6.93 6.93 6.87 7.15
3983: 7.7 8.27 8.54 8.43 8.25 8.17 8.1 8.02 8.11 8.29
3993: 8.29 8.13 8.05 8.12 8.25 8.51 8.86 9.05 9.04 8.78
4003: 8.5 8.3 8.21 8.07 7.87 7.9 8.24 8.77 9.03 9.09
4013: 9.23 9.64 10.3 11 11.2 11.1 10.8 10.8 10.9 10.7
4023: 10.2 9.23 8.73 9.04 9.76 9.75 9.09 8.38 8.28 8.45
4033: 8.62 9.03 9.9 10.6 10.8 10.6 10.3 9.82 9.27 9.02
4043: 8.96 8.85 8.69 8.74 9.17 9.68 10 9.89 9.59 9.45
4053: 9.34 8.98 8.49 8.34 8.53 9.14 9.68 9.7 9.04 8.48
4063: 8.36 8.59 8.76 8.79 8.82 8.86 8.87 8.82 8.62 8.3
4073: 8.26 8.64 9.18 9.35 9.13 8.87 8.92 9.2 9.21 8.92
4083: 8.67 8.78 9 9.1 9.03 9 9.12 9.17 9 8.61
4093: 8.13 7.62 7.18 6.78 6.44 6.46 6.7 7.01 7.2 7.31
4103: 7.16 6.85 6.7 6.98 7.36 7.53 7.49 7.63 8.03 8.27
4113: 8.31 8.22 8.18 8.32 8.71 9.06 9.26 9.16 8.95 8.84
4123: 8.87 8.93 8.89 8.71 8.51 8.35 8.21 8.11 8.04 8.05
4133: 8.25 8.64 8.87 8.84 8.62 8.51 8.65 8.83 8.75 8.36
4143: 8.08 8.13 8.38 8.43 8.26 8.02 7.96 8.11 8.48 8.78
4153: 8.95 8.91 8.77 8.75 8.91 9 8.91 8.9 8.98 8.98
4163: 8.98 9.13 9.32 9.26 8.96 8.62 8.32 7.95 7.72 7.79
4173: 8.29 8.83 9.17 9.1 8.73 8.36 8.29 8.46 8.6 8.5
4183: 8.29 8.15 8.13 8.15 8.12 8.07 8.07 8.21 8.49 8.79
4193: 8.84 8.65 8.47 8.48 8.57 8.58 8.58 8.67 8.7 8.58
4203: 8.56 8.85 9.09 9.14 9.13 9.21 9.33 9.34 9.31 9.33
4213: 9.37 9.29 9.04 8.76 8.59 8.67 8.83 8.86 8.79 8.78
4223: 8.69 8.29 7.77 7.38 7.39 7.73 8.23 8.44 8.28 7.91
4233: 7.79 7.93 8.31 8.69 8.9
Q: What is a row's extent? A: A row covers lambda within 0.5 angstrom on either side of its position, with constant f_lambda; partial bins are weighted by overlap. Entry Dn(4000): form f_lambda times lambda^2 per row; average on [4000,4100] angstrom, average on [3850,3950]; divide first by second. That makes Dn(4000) 1.3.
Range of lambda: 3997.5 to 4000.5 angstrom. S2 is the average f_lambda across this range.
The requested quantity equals 8.81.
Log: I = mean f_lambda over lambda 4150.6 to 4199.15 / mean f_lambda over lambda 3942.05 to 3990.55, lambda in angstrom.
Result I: 1.23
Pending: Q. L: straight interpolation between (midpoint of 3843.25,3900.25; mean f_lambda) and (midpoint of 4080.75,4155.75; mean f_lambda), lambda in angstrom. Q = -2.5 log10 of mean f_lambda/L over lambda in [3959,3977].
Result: 0.28 mag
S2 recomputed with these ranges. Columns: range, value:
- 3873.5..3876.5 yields 7.45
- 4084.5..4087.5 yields 9.04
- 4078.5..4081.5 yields 9.11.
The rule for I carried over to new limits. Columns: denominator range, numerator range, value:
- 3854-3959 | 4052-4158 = 1.14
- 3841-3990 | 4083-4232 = 1.17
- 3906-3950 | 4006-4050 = 1.28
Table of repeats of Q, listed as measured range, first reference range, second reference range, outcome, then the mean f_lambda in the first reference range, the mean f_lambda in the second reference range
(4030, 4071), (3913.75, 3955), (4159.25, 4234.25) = -0.167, 7.29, 8.59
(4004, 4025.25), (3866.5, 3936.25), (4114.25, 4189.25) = -0.209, 7.3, 8.57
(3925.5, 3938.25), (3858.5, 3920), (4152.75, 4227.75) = 0.223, 7.48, 8.66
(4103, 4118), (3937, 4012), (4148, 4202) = 0.057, 7.39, 8.58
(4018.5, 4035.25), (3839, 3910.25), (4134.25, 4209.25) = -0.192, 7.29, 8.6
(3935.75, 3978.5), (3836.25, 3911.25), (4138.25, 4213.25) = 0.132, 7.21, 8.64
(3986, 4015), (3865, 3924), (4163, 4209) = -0.078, 7.51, 8.59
